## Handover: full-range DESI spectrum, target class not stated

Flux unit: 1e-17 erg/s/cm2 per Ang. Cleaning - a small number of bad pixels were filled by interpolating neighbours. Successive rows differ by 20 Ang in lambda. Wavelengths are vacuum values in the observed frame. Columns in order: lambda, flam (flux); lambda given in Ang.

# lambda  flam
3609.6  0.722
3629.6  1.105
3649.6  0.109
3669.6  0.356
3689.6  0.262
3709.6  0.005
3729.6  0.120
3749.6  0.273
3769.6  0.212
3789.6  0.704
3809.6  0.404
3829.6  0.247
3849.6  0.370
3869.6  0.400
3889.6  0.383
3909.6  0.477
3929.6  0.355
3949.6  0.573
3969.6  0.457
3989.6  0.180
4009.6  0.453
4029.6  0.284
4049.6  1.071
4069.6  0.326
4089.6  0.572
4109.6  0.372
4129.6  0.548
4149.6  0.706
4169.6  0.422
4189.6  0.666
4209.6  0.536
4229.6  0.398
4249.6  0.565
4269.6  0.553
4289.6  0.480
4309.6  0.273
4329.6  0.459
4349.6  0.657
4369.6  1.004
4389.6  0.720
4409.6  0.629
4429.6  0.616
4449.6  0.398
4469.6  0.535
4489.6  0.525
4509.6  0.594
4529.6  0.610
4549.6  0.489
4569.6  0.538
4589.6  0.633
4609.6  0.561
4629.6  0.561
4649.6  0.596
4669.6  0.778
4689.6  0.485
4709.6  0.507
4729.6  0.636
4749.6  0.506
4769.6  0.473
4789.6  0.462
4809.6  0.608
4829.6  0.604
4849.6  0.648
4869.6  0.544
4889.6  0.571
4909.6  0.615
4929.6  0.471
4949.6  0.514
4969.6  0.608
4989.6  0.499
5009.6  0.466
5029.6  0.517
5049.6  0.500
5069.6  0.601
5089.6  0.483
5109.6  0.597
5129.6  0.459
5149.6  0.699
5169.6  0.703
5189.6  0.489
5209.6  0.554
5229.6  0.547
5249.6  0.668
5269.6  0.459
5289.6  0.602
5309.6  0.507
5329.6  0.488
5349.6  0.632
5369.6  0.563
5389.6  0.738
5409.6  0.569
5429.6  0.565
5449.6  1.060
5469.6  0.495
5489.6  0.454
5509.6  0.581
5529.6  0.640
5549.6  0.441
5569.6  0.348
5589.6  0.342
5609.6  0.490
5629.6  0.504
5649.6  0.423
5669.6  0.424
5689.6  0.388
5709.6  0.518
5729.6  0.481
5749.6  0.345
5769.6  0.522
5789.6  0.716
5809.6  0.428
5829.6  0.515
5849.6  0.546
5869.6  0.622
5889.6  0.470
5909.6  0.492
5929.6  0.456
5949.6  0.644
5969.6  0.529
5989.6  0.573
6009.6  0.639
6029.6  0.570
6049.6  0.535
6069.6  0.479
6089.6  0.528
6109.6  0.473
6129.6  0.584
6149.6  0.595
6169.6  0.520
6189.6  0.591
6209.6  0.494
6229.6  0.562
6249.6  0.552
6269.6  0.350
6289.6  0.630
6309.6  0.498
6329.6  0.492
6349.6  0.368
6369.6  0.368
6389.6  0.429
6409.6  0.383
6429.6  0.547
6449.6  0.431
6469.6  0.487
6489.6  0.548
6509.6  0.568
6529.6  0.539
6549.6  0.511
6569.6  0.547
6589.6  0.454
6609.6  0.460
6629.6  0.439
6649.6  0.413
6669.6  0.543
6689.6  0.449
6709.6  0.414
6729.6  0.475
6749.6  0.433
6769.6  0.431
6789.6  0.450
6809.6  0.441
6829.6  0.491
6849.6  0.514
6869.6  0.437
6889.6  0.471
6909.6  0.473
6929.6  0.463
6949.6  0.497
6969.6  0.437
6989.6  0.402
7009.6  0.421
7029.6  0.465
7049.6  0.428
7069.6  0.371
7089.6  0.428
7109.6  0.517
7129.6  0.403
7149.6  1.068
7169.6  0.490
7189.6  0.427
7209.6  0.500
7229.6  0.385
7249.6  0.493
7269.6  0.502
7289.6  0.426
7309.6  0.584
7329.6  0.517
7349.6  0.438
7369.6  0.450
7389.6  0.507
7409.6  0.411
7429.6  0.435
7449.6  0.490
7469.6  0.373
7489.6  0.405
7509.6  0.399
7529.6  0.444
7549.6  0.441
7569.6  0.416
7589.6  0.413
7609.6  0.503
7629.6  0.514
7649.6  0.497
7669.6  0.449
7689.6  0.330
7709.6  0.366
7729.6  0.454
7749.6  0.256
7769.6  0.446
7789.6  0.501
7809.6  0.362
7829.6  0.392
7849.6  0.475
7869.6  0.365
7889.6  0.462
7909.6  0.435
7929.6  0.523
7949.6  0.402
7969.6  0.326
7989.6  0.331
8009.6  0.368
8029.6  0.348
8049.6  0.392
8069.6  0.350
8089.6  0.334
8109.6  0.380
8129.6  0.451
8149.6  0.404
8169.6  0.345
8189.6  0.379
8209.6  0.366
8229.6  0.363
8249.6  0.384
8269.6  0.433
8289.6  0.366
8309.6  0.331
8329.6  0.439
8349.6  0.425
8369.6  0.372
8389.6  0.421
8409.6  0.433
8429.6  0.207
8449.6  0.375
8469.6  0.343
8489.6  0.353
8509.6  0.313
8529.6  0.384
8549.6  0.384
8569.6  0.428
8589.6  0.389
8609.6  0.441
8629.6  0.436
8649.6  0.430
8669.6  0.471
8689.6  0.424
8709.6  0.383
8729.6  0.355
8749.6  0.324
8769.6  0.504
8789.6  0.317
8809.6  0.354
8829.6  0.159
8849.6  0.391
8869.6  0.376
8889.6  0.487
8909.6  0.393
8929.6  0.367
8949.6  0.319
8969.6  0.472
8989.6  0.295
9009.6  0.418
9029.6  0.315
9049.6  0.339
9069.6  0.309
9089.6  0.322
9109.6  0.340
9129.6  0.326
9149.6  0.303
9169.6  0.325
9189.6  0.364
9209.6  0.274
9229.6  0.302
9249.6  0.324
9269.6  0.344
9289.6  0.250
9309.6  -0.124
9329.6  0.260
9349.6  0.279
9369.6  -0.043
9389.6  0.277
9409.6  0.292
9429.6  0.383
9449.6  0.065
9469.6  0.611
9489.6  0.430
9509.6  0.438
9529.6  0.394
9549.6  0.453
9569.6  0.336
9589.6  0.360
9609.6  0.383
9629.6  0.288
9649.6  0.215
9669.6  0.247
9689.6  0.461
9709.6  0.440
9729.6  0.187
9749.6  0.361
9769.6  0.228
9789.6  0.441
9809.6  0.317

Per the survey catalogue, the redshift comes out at 0.088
